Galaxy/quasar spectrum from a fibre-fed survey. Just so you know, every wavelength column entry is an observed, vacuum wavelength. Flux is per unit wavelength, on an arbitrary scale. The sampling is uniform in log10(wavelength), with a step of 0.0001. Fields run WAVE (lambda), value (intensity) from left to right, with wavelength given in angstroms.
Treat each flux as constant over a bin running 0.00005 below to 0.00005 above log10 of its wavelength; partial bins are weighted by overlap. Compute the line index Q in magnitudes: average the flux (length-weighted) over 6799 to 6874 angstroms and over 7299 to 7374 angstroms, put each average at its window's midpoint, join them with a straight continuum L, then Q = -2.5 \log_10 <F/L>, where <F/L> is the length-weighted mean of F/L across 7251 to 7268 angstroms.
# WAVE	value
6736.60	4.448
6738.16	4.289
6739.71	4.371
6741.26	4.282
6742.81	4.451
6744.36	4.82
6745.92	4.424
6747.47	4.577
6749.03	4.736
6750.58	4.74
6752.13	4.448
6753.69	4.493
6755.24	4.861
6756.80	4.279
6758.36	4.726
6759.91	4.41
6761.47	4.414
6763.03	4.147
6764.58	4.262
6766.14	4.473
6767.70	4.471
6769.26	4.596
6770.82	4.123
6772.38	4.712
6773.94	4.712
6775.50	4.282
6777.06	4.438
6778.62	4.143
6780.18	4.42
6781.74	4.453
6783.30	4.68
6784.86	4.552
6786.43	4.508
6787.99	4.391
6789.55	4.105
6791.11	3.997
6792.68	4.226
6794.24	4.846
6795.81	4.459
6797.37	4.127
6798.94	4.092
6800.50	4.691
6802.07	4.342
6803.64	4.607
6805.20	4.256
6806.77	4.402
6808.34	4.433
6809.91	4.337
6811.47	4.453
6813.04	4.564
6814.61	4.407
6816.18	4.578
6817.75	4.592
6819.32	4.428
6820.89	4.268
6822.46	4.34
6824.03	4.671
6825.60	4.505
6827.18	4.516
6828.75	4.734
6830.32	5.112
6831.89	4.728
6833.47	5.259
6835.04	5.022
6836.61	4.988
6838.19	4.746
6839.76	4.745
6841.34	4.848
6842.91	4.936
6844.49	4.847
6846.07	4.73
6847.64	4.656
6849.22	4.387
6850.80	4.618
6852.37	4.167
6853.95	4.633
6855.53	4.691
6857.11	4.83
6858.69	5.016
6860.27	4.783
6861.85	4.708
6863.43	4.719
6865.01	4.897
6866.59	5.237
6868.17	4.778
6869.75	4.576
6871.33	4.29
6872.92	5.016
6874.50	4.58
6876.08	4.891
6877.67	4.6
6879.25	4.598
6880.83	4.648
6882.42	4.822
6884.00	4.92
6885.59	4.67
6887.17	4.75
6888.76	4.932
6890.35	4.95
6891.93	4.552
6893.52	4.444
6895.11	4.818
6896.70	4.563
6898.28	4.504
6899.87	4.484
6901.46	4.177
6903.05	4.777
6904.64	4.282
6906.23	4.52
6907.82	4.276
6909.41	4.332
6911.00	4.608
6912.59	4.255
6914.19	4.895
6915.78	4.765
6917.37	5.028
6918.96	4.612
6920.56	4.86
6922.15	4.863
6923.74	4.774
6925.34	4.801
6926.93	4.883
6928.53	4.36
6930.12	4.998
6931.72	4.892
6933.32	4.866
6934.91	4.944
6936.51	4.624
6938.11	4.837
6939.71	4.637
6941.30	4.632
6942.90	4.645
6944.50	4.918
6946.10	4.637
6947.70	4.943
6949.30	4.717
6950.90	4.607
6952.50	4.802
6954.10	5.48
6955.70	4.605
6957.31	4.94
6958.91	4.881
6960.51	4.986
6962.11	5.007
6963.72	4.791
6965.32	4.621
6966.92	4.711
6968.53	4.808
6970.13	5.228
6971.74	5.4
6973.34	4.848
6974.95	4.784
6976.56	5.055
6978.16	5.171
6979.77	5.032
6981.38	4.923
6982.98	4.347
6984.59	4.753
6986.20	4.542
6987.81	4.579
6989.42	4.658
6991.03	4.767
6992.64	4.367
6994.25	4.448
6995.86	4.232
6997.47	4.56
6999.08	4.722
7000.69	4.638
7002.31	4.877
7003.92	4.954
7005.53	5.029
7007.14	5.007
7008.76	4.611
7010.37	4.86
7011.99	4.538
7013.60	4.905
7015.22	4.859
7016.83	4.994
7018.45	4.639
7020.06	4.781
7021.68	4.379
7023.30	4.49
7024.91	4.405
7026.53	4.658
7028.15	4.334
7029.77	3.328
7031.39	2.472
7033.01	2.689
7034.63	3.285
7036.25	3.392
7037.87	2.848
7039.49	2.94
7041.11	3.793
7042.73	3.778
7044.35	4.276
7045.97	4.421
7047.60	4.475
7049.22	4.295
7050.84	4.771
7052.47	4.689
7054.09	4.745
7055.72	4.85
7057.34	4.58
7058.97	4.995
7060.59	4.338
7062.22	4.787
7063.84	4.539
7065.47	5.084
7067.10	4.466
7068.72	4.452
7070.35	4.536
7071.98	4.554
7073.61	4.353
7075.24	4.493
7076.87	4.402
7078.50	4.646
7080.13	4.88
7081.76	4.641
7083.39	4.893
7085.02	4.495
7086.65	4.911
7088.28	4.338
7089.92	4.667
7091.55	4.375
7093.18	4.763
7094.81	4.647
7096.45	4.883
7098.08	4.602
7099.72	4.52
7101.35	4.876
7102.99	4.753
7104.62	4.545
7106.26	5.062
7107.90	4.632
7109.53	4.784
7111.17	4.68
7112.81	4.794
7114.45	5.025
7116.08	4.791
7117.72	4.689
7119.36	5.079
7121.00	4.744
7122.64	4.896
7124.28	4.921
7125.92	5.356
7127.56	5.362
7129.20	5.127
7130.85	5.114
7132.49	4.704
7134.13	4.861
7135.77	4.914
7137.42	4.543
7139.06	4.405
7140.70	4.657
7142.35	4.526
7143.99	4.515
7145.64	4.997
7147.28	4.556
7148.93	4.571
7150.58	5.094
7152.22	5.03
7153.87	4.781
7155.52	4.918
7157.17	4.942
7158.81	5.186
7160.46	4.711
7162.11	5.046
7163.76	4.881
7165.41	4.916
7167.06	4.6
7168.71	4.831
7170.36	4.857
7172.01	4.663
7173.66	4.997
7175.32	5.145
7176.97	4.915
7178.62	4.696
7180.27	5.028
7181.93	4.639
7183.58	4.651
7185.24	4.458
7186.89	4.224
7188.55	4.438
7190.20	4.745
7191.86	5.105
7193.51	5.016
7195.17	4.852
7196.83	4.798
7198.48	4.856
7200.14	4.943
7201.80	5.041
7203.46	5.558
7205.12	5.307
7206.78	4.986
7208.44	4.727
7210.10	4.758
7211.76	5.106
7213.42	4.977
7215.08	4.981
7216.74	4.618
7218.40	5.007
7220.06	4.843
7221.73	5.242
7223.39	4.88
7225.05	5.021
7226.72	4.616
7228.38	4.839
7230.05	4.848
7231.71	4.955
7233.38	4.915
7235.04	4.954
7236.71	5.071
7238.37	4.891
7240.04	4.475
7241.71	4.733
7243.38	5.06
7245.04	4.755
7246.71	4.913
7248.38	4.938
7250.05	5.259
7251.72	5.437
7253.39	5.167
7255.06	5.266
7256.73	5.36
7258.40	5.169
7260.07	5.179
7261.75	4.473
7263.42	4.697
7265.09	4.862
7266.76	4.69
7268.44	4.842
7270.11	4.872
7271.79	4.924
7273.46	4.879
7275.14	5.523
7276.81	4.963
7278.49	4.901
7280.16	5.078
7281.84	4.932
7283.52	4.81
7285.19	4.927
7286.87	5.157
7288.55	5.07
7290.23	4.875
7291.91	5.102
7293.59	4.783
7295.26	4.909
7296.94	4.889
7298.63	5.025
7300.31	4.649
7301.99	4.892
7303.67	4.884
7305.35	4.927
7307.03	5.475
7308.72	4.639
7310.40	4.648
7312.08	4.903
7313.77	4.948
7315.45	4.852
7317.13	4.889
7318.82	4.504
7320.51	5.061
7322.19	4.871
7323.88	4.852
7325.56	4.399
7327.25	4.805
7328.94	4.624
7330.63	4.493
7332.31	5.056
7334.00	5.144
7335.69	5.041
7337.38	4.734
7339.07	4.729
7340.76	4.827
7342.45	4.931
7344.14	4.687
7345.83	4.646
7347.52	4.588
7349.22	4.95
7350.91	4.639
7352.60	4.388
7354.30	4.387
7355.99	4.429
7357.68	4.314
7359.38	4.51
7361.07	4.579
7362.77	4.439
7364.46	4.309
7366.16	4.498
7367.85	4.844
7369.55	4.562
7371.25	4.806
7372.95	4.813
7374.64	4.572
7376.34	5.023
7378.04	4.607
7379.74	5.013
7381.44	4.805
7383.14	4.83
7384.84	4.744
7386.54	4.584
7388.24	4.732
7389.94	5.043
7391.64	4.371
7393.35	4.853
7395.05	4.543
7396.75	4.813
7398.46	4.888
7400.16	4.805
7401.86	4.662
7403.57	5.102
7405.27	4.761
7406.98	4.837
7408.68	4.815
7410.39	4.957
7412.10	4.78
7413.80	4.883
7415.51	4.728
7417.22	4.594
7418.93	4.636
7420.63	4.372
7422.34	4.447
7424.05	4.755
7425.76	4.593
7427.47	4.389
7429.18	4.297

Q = -0.067 mag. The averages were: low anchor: 4.66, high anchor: 4.73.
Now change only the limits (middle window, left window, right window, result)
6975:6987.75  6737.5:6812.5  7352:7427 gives -0.07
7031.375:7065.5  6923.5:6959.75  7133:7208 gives 0.17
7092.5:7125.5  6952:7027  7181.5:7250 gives 0.01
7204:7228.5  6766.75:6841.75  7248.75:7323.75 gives -0.01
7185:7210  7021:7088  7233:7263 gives -0.01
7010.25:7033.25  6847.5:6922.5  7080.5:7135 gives 0.11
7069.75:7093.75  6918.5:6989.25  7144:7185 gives 0.06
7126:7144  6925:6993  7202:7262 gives 0.02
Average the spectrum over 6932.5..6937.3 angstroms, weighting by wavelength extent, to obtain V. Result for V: 4.81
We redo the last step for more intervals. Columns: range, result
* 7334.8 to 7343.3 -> 4.85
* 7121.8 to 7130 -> 5.13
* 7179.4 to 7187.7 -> 4.6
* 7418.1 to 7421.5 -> 4.51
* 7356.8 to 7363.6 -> 4.46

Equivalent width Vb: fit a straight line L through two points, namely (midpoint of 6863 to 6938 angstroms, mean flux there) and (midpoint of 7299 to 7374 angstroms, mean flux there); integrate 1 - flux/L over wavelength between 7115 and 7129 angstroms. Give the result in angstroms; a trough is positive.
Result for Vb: -0.81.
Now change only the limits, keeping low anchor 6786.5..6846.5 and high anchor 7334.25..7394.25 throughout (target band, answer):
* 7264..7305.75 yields -2.4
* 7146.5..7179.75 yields -1.6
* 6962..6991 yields -1.5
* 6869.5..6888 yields -0.5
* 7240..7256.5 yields -1.3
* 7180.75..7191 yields 0.2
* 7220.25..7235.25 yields -0.8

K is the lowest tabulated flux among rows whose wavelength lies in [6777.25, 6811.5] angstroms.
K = 3.997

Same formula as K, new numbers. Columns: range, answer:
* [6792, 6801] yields 4.092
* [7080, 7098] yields 4.338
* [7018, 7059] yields 2.472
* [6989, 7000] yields 4.232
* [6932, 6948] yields 4.624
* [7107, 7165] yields 4.405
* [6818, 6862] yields 4.167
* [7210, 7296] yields 4.473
